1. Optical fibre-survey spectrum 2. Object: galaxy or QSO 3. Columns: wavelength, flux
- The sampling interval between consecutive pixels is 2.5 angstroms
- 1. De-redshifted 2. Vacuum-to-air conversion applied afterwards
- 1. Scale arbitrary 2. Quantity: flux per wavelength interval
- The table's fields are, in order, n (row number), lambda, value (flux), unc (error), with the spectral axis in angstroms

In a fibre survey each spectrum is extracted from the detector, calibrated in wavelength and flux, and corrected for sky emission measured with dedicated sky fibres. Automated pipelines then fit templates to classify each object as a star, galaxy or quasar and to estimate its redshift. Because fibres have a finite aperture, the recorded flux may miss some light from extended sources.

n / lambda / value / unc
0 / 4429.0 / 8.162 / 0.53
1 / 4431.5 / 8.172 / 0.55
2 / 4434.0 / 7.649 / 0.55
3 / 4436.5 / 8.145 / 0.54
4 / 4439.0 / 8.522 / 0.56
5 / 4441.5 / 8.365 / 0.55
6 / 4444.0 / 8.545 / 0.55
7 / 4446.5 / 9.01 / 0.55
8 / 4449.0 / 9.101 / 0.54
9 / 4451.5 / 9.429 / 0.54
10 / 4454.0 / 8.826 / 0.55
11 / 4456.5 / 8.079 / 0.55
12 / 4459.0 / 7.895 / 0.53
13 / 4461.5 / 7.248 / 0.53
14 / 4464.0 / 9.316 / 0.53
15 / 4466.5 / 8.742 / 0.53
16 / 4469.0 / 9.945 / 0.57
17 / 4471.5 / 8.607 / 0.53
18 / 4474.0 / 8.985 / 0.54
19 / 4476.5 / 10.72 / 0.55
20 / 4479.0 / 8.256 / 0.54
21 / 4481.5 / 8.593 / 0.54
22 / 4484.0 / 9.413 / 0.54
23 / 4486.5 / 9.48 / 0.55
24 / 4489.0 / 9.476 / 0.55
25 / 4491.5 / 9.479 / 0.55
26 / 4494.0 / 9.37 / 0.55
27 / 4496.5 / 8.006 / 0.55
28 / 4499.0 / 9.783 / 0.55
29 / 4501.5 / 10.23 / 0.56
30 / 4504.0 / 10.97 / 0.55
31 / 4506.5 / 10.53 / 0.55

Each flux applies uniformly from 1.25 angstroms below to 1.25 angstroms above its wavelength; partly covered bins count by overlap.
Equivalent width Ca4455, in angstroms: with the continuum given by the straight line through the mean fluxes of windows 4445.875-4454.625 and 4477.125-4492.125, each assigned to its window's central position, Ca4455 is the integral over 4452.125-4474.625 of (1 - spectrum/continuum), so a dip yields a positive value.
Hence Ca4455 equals 1.22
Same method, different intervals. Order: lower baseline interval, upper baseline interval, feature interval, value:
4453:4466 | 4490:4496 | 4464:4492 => -1.4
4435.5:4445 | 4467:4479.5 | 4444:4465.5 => 0.5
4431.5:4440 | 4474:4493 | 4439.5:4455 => -0.9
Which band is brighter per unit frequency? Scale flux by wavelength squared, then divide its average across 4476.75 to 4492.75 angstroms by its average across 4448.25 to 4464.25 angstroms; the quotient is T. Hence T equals 1.10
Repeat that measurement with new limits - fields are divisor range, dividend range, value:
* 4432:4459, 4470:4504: 1.11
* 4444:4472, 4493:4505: 1.12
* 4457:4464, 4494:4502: 1.19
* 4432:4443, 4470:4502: 1.16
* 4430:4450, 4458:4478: 1.07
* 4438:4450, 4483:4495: 1.11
